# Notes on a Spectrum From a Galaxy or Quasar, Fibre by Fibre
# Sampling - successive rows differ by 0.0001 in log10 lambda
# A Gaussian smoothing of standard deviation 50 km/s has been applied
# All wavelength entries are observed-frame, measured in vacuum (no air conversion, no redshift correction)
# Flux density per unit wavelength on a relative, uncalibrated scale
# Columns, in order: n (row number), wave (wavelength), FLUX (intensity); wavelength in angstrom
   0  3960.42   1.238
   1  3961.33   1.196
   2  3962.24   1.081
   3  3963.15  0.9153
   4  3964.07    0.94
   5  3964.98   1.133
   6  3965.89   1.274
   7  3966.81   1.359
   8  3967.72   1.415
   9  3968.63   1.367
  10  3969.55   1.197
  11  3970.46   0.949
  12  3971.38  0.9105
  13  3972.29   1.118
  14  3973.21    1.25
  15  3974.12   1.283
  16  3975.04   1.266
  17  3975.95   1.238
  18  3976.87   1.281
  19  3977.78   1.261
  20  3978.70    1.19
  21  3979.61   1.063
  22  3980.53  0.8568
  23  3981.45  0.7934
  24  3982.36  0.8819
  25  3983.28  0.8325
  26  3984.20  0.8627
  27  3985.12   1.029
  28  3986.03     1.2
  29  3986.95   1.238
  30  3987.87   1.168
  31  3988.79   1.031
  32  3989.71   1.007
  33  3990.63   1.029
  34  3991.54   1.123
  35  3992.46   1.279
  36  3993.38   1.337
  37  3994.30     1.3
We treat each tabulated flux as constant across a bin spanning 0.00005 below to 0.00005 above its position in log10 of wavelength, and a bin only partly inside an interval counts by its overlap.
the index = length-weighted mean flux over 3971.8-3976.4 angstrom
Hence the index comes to 1.23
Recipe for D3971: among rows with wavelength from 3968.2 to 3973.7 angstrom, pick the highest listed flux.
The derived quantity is 1.367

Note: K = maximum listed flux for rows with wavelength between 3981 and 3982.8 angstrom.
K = 0.8819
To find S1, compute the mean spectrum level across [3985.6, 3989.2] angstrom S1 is 1.16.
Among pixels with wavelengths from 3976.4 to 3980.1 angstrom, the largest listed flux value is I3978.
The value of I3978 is 1.281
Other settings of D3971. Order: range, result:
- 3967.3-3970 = 1.415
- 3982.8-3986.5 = 1.2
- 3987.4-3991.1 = 1.168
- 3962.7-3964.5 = 0.94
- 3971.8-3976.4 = 1.283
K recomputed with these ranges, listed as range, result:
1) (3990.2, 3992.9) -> 1.279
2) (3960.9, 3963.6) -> 1.196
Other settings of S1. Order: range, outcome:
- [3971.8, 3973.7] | 1.18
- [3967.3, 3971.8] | 1.17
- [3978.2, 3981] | 1.04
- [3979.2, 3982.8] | 0.897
